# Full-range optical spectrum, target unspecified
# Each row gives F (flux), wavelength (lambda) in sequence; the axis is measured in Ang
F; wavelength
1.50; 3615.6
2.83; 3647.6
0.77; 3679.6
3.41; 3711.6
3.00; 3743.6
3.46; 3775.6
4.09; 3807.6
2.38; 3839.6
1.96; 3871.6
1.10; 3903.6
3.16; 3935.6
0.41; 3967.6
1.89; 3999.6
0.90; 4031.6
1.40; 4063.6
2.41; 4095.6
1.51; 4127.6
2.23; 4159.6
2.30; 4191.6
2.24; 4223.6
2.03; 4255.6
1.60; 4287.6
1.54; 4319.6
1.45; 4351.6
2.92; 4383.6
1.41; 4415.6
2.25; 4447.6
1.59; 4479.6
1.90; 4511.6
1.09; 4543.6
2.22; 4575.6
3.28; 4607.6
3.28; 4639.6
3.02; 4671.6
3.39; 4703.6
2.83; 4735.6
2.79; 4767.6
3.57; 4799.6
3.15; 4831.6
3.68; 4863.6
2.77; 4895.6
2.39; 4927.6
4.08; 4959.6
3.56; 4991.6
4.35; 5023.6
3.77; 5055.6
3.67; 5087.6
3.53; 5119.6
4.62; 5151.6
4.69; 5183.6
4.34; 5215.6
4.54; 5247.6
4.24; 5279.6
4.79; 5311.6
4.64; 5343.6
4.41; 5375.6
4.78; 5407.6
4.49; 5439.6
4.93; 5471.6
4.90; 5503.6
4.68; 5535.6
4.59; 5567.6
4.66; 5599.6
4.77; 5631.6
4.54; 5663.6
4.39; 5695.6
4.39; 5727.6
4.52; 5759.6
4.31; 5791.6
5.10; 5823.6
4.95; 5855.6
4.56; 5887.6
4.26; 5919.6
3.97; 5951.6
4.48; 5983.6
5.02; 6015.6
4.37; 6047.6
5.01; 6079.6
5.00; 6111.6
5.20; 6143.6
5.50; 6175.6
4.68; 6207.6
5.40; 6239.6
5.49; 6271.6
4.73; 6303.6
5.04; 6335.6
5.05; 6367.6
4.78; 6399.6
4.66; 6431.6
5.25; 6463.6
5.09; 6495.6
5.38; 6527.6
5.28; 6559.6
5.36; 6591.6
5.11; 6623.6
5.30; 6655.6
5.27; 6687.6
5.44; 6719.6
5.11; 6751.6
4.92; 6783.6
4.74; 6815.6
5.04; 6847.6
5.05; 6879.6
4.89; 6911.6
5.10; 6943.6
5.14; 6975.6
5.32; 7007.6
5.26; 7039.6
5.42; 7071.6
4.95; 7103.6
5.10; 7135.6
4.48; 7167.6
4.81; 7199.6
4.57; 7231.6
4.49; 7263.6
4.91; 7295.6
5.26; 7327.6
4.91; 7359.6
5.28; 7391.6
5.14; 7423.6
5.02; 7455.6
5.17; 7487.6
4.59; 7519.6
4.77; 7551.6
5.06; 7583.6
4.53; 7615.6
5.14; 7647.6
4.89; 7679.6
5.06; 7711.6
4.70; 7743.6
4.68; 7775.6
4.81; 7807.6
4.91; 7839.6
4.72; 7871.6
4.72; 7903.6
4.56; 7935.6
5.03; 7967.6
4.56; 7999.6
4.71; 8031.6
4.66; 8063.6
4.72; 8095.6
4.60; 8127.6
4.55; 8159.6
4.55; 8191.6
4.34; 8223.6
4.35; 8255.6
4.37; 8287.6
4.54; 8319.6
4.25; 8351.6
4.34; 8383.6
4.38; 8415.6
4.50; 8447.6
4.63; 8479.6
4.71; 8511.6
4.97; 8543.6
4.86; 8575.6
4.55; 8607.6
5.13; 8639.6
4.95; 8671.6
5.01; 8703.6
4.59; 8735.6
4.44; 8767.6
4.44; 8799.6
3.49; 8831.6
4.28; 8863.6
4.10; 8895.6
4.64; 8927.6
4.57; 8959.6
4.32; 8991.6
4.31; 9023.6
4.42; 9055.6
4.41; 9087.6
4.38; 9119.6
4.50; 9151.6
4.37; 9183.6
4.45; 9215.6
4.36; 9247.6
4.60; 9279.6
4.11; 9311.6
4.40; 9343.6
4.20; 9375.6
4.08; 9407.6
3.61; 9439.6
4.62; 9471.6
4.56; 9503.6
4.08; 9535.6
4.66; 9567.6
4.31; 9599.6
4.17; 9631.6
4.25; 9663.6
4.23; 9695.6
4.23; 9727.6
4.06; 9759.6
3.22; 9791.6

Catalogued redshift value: 0.148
